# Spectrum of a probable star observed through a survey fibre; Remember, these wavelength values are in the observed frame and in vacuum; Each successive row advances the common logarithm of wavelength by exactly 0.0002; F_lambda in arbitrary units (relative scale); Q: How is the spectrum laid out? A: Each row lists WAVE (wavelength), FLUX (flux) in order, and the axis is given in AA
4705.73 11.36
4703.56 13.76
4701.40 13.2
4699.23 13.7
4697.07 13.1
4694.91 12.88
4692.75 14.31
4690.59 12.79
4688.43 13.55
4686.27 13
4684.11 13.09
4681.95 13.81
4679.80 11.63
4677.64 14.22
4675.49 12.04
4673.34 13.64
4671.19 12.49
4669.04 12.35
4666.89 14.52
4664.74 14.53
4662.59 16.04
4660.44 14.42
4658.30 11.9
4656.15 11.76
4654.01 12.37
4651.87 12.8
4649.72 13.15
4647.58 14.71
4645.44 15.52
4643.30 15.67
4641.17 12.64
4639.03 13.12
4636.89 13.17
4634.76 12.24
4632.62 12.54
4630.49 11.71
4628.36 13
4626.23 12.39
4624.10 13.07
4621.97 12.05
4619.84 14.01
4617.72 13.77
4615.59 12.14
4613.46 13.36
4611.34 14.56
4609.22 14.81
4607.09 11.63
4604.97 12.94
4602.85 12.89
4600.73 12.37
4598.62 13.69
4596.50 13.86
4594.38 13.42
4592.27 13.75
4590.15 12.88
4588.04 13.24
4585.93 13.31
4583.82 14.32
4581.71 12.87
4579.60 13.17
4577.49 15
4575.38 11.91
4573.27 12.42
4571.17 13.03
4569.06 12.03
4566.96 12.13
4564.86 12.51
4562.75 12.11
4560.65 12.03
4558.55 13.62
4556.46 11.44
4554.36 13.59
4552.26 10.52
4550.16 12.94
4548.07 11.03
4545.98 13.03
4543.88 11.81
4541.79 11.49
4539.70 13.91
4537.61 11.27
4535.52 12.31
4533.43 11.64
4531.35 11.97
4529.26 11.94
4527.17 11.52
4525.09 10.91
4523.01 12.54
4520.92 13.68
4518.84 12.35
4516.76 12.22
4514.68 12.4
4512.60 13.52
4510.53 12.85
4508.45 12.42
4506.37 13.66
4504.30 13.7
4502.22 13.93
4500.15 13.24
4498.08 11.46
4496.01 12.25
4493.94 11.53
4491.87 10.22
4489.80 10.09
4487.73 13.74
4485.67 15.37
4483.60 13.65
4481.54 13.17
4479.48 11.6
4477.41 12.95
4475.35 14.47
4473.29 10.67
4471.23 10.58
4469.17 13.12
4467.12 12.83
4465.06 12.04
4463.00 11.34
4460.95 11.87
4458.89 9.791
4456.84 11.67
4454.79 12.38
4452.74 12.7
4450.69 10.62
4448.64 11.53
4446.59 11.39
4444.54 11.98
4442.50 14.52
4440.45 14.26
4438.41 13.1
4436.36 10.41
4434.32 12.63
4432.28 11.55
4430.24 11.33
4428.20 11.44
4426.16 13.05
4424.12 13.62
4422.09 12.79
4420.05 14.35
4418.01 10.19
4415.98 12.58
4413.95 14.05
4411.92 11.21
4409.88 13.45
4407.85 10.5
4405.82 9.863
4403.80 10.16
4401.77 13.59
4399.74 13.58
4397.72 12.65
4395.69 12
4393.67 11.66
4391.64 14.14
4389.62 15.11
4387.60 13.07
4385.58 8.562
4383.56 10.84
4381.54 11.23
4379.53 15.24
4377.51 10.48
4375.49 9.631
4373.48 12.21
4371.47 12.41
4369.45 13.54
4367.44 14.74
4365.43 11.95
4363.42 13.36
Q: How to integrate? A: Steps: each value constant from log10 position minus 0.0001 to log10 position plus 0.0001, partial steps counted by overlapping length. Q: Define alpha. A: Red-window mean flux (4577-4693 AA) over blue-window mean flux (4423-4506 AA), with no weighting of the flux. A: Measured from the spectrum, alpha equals 1.08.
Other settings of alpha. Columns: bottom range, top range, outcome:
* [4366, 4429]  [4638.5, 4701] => 1.09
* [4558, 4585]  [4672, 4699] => 1.03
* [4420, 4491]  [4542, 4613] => 1.04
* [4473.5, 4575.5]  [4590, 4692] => 1.07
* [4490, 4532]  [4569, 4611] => 1.07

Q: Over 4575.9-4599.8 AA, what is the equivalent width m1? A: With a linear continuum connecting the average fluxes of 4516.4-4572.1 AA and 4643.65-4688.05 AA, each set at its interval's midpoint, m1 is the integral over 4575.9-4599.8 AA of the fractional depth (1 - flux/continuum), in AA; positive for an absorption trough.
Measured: -1.7 AA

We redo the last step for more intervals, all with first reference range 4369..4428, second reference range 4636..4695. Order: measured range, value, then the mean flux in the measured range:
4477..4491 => -0.31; 12.9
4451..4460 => 0.68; 11.6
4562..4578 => 0.54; 12.6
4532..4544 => 0.73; 12.1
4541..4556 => 1.01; 12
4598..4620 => -0.10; 13.3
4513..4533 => 0.94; 12.2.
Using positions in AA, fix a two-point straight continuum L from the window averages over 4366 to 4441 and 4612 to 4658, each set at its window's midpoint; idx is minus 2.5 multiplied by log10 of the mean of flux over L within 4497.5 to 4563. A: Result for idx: 0.03 mag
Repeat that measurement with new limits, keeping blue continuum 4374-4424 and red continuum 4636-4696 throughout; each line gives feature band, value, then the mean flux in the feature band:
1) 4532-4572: 0.057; 12.2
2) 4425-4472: 0.033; 12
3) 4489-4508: 0.032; 12.3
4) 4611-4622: -0.013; 13.4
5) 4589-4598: -0.032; 13.5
